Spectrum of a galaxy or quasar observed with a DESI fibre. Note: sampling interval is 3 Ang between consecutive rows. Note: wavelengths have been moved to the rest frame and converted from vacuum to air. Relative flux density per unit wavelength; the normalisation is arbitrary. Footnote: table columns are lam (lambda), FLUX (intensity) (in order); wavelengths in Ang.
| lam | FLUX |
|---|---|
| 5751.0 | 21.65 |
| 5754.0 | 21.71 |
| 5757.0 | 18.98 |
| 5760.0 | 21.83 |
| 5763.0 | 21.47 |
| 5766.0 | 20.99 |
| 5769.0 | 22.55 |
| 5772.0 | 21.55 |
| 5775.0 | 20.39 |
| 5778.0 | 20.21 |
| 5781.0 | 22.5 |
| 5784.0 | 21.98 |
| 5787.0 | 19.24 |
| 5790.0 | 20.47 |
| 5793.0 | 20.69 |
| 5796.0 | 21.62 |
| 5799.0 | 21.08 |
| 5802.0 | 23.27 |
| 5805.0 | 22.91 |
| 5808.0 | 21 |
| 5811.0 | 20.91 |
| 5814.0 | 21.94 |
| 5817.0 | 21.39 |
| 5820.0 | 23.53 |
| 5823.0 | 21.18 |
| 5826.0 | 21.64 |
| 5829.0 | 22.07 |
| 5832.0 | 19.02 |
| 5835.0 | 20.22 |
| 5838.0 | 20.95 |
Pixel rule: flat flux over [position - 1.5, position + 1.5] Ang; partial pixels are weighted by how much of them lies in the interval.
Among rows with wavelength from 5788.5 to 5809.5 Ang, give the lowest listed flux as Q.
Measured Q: 20.47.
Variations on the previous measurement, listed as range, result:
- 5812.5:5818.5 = 21.39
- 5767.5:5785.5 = 20.21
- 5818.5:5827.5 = 21.18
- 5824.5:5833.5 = 19.02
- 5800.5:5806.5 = 22.91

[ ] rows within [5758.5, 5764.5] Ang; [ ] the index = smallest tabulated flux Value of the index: 21.47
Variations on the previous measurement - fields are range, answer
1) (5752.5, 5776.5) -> 18.98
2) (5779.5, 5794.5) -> 19.24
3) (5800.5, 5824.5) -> 20.91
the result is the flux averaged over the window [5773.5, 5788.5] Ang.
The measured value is 20.9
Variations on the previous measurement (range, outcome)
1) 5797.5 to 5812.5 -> 21.8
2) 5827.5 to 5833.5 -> 20.5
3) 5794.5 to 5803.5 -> 22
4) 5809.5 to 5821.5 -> 21.9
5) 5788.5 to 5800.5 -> 21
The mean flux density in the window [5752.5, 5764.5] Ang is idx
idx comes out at 21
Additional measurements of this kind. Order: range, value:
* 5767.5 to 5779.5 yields 21.2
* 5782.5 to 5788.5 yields 20.6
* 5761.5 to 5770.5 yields 21.7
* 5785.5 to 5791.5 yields 19.9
